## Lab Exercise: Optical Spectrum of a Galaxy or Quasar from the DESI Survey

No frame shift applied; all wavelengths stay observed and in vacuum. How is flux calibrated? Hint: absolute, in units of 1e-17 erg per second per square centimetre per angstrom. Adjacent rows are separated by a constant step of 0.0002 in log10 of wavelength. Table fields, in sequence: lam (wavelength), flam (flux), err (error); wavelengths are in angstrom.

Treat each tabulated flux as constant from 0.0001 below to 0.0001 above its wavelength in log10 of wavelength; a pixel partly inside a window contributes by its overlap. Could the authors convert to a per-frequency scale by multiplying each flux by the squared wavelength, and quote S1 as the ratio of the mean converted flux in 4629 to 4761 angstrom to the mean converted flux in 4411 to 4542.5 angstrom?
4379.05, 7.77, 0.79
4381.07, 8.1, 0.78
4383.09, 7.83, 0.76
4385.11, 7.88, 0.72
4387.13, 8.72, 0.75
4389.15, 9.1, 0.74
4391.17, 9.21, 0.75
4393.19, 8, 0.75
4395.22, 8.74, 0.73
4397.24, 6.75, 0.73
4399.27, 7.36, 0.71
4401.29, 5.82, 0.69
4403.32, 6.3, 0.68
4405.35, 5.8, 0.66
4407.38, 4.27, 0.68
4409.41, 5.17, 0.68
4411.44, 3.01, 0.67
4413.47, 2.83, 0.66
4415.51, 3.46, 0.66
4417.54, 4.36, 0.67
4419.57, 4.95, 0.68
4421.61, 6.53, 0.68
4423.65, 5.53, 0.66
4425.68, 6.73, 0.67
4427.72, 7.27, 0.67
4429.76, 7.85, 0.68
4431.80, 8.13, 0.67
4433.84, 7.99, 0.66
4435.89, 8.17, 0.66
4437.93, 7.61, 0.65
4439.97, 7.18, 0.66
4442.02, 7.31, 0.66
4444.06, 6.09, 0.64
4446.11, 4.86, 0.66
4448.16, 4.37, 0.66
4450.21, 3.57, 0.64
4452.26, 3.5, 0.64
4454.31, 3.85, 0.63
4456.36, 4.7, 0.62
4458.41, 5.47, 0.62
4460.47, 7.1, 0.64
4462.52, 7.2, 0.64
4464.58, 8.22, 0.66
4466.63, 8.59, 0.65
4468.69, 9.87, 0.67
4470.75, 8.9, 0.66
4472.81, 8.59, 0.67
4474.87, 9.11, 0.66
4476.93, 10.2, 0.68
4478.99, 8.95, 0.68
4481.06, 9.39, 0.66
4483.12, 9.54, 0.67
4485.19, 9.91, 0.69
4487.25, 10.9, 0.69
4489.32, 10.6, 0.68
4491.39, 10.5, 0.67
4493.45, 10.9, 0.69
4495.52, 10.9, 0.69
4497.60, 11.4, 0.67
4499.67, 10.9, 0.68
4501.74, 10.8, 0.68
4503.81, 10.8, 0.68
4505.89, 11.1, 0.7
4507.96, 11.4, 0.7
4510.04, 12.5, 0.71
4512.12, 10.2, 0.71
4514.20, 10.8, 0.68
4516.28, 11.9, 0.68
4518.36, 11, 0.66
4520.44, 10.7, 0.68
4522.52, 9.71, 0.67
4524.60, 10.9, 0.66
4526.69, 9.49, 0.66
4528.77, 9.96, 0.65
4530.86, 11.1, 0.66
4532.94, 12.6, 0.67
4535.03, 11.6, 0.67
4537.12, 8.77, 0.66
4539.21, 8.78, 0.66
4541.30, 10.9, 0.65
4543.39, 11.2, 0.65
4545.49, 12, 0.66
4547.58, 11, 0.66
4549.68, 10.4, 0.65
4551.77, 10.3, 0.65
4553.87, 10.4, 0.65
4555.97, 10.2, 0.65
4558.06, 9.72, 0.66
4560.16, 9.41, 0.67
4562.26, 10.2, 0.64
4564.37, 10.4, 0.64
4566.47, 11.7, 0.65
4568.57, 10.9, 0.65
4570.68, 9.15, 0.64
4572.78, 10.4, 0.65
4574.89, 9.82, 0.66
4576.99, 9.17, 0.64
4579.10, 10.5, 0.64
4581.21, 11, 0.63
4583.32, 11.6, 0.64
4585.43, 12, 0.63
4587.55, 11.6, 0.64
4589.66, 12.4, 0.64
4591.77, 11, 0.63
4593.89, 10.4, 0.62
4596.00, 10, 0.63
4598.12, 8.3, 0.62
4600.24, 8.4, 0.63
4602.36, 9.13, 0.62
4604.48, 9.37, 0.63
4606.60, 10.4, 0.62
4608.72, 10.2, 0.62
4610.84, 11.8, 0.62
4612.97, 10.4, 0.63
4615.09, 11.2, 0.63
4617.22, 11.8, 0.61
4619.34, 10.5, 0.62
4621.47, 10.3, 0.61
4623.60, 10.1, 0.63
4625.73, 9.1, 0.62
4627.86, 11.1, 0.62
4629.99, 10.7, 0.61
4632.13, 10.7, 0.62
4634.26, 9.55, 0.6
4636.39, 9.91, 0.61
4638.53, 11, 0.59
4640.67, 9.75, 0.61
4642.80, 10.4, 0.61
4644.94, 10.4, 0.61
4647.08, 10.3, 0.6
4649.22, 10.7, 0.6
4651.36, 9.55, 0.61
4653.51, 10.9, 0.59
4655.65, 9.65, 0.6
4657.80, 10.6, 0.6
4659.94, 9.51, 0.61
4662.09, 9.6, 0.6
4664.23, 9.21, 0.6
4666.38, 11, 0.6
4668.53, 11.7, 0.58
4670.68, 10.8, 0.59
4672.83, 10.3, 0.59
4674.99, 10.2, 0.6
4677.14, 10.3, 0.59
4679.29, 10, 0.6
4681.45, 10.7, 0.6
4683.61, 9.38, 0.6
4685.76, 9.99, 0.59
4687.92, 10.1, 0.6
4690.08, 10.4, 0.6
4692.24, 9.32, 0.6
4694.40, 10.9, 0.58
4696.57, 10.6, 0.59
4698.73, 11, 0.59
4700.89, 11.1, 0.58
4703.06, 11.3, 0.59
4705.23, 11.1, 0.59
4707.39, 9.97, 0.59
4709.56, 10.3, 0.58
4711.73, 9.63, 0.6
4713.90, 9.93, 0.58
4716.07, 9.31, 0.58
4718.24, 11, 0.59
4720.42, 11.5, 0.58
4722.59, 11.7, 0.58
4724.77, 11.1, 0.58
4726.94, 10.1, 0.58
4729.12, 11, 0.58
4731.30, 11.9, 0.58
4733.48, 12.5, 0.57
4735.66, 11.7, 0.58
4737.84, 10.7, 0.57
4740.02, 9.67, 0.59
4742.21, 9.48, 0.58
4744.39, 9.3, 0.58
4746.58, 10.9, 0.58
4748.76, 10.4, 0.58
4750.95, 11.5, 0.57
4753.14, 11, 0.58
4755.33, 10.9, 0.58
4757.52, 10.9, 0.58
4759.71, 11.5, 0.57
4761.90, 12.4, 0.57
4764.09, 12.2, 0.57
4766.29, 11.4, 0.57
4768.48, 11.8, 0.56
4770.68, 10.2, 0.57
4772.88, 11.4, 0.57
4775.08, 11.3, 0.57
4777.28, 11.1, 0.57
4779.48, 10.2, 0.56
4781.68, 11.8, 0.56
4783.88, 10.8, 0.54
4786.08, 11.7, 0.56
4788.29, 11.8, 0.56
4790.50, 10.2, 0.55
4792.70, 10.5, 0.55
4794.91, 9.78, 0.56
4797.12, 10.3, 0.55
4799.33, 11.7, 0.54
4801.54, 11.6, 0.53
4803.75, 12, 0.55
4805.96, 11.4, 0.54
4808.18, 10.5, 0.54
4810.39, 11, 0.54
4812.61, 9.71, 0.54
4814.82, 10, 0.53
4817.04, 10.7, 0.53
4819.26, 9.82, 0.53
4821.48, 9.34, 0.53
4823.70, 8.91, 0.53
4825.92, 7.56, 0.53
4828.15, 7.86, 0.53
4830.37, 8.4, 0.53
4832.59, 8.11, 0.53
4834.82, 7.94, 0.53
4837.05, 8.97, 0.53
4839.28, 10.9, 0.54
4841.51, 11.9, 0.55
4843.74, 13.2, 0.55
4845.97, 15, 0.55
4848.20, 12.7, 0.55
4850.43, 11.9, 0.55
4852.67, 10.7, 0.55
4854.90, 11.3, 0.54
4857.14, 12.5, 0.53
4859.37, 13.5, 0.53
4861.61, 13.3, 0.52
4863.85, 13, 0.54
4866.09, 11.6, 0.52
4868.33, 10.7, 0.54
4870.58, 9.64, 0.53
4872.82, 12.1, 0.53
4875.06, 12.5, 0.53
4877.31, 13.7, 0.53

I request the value 1.4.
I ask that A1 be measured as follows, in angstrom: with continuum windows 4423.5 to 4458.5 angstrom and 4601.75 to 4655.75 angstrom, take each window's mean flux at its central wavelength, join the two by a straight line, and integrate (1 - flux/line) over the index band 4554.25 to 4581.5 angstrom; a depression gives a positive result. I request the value -3.6 angstrom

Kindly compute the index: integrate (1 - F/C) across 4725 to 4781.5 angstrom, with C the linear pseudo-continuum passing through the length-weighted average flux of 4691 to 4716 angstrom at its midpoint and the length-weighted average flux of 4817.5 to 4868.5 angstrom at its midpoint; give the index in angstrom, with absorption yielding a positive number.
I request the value -2.5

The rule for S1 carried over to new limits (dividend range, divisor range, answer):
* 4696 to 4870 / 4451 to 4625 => 1.20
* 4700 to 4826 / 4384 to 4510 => 1.61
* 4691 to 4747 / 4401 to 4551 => 1.39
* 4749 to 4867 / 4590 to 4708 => 1.14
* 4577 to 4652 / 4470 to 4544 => 1.04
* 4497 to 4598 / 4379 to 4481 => 1.66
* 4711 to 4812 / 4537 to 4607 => 1.15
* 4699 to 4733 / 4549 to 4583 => 1.12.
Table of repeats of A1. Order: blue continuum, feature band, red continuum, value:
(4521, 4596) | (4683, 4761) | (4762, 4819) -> 1.7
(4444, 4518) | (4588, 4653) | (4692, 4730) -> -2.4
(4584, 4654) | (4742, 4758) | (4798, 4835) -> -0.9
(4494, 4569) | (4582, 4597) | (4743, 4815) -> -0.7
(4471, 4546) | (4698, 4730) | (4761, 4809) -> 1.0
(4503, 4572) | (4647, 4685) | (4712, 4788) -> 2.2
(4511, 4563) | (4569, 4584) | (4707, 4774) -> 0.5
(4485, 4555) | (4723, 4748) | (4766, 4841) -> -0.8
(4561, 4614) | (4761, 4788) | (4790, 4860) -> -2.0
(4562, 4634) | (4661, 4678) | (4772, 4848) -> 0.1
